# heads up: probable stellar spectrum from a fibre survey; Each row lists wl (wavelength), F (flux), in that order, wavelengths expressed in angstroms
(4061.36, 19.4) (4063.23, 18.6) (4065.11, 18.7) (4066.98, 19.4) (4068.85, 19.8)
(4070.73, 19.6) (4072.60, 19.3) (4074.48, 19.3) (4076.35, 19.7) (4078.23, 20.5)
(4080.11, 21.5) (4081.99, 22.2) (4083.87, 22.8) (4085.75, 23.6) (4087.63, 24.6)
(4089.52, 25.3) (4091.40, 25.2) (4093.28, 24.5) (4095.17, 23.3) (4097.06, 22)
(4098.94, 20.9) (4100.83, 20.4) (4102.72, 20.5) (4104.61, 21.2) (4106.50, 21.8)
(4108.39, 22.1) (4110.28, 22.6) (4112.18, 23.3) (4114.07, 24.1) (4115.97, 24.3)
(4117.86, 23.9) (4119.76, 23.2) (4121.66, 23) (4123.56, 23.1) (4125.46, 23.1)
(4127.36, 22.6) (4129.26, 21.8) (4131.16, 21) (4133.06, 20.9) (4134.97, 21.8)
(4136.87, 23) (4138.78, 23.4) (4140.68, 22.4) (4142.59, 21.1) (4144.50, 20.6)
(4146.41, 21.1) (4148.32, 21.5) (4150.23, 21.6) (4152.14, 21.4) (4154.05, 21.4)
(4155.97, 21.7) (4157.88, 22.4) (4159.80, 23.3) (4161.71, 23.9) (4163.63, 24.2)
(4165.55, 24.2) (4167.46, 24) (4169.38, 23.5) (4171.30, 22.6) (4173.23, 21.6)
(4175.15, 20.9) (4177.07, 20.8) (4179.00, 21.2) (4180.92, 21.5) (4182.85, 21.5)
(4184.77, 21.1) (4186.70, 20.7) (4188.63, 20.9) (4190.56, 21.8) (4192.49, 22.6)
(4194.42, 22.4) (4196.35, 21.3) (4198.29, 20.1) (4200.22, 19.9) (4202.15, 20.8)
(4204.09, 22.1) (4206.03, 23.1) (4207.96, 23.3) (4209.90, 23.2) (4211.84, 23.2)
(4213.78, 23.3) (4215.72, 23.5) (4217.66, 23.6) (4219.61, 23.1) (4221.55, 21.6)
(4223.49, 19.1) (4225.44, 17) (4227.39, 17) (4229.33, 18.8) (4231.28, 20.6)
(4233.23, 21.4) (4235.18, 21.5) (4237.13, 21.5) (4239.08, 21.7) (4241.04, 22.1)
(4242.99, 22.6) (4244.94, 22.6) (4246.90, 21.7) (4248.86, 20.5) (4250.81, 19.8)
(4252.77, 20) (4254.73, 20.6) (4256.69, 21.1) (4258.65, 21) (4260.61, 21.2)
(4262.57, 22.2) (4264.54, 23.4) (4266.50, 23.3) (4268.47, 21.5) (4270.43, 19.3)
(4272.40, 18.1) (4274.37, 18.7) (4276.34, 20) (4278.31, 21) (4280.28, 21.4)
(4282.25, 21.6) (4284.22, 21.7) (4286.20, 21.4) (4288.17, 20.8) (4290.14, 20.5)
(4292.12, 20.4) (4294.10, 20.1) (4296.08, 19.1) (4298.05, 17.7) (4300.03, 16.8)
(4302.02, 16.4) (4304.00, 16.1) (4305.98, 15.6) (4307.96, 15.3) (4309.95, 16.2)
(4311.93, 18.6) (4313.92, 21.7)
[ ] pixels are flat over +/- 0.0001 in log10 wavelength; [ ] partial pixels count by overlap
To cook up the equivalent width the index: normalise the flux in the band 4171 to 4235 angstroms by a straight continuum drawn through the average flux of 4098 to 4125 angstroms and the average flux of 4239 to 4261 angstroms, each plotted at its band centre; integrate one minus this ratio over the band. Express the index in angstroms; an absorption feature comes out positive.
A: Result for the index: 0.8 angstroms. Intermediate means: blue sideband 22.5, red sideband 21.2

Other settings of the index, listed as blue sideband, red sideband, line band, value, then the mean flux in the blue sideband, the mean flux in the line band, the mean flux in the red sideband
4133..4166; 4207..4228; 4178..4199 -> 0.5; 22.2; 21.4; 21.7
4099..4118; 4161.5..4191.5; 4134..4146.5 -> 0.1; 22.3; 22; 22.1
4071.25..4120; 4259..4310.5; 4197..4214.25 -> -1.1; 22.4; 22.1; 19.6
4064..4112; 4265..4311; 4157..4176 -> -2.1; 21.6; 23.1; 19.3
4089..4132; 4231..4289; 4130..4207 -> 0.8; 22.7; 21.9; 21.1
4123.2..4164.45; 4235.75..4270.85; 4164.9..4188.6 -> 0.0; 22.1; 21.9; 21.5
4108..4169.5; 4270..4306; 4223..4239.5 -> 0.6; 22.6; 19.8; 19.4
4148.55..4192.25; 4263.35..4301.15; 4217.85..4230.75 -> 0.9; 22.1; 19.7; 20.3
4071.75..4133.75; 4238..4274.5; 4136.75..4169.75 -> -0.7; 22.4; 22.5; 21.2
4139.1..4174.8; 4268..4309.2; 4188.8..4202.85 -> 0.1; 22.4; 21.3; 19.2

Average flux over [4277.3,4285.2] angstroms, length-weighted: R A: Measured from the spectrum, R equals 21.4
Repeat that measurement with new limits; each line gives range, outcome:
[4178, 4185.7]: 21.3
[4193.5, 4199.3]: 21.2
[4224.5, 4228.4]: 17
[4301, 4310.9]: 15.9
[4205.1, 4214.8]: 23.2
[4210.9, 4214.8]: 23.3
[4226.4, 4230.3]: 17.9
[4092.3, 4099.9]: 22.7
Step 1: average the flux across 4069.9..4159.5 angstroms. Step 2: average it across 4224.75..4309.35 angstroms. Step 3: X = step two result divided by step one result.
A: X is 0.91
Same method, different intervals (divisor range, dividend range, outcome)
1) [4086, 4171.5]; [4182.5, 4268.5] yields 0.95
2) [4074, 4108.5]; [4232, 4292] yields 0.95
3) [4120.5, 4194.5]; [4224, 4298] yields 0.94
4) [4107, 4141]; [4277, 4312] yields 0.83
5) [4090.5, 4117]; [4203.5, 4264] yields 0.95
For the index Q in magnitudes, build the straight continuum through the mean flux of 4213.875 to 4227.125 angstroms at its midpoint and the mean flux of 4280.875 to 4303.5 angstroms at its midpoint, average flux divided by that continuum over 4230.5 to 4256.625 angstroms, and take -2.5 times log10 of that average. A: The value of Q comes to -0.03 mag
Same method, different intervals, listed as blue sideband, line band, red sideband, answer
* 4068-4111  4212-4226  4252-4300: -0.043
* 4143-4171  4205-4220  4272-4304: -0.098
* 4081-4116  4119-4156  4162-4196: 0.025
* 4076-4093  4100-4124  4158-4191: 0.009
